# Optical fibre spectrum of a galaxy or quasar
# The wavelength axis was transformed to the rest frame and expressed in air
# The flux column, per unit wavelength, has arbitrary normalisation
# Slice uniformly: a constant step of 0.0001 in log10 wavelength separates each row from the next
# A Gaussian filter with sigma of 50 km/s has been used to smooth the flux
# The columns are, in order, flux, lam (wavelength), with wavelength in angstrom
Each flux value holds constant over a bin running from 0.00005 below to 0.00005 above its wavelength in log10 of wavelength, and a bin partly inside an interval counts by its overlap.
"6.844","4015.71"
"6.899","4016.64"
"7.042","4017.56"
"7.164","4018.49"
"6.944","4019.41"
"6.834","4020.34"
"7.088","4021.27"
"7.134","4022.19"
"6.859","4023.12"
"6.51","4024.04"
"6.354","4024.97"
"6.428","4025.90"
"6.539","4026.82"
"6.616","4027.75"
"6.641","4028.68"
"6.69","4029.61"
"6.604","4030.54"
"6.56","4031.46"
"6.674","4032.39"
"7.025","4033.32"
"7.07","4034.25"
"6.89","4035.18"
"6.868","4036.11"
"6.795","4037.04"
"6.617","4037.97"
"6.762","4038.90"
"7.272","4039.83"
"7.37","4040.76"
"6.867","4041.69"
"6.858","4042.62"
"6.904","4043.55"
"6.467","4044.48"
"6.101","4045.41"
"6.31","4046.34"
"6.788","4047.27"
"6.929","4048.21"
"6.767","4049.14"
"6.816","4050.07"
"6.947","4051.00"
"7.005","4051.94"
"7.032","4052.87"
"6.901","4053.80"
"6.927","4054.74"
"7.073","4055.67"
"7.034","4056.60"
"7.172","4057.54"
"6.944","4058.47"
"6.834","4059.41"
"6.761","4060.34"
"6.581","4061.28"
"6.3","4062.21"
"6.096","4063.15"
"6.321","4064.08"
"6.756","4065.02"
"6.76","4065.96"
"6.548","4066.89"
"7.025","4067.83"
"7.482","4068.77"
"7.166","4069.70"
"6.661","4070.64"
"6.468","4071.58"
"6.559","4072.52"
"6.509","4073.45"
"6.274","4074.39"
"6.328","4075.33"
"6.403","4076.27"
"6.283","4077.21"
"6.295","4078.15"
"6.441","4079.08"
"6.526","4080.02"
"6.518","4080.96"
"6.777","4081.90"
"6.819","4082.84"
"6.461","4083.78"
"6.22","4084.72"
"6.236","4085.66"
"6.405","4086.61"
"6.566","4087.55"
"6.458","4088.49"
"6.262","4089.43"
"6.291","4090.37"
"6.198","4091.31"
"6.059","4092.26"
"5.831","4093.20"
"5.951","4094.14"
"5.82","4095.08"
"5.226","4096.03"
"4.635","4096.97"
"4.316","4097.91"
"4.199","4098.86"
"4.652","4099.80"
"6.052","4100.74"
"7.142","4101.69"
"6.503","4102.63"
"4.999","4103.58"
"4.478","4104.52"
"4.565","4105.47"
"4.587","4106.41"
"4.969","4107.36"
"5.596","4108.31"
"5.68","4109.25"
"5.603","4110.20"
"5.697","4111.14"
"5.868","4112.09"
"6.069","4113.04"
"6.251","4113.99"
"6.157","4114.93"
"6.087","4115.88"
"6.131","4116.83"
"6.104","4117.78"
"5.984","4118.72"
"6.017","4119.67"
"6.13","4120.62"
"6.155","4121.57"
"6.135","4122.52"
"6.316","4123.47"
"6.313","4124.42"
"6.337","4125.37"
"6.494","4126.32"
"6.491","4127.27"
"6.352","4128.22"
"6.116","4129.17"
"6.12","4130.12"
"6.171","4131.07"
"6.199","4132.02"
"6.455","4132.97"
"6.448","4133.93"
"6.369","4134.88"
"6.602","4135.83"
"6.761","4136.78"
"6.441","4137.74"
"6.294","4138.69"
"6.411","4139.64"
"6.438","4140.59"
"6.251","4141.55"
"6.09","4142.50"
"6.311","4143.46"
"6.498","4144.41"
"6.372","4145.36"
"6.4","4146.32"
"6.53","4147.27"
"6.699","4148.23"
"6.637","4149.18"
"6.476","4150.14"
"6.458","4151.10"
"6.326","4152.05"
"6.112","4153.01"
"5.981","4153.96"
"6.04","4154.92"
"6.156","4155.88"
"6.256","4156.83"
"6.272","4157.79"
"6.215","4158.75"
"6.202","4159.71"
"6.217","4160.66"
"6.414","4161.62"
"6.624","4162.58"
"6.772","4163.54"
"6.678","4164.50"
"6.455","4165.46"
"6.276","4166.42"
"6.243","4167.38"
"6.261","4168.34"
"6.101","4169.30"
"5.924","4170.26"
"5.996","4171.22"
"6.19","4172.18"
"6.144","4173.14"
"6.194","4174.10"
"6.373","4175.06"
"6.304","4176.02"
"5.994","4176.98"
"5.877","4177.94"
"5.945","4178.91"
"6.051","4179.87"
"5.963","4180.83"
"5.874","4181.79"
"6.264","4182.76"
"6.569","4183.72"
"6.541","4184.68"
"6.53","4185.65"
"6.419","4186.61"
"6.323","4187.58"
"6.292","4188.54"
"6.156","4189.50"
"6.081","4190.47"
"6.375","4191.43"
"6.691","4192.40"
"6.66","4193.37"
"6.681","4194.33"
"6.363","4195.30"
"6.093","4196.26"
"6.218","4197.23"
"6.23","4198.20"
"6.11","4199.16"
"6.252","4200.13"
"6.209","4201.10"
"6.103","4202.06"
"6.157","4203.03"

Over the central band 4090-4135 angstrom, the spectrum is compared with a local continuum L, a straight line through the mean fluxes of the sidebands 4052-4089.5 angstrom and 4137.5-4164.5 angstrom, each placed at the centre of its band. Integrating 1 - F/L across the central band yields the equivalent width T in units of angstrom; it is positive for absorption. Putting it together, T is 4.5 angstrom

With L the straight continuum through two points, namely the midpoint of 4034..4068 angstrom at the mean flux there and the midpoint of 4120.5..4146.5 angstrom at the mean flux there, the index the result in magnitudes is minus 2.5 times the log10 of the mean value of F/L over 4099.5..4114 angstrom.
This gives 0.17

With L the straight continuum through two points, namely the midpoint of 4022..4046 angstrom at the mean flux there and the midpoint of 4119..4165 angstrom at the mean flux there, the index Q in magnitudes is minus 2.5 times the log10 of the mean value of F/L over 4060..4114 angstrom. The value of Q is 0.08 mag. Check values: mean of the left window 6.74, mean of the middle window 6.07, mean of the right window 6.34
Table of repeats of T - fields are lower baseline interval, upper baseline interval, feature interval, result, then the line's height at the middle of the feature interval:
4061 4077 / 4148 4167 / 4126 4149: 0.07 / 6.41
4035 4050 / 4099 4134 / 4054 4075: -0.68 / 6.52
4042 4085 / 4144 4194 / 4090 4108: 3.19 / 6.55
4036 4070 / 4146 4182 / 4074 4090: 0.58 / 6.67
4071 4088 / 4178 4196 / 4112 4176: 0.73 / 6.36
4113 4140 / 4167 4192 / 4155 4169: -0.28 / 6.22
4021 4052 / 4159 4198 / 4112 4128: 0.72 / 6.48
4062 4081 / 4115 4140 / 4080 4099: 1.37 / 6.47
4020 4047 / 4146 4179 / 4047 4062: -0.50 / 6.67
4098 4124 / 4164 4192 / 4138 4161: -1.25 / 6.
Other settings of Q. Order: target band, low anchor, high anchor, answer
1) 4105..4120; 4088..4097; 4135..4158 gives 0.07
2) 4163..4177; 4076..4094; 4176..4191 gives -0.01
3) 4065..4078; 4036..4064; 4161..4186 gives 0.01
